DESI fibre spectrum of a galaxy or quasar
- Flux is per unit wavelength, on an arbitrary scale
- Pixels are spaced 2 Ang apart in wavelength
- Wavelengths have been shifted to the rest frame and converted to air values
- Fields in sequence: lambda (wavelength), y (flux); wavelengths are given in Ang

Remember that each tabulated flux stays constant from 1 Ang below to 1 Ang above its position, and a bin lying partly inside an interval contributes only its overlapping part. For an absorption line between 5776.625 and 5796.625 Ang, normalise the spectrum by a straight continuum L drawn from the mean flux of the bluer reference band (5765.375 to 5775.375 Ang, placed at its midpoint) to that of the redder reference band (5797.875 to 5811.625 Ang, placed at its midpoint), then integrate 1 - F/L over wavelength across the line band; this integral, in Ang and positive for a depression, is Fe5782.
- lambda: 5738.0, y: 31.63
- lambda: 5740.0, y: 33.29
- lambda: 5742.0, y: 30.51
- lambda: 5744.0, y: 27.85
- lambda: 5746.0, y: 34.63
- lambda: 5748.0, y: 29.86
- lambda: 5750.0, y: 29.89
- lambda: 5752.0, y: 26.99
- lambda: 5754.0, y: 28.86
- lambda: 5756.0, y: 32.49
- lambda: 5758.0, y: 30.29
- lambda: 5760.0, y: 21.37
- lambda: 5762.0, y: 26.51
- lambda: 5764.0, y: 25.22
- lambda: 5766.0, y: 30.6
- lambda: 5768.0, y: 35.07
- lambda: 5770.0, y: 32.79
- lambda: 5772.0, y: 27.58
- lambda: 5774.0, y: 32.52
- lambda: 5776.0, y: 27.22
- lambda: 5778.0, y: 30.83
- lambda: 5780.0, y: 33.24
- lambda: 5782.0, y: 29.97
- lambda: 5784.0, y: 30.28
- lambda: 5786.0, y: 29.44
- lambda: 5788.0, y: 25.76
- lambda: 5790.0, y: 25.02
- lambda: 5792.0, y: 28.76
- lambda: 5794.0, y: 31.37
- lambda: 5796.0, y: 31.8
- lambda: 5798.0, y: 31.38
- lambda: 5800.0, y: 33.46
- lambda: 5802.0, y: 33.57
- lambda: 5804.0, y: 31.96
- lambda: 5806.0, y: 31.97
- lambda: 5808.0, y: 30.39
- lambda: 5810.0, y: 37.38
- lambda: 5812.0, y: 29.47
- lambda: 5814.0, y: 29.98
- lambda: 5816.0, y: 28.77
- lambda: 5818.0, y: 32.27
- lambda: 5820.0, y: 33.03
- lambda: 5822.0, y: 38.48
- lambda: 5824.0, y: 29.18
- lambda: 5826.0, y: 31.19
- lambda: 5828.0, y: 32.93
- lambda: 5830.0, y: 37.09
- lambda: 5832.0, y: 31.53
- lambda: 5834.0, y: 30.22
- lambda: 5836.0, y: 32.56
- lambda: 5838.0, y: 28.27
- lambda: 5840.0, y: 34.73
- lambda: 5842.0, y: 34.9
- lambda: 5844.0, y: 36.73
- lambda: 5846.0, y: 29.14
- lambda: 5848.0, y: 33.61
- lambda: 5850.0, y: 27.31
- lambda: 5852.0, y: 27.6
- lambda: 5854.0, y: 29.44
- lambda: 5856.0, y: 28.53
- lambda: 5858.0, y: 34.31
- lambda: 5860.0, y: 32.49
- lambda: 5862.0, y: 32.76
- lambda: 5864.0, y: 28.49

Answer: 1.6 Ang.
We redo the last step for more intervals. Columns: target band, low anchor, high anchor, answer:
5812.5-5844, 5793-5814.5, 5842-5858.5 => -0.93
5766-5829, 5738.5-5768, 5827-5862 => -1.19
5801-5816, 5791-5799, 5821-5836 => -0.10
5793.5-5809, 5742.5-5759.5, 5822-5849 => -0.23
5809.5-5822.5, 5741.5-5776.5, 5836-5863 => -0.67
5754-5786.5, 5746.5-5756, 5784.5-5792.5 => -1.47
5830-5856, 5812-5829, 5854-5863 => 0.27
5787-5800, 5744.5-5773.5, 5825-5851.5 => 0.56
